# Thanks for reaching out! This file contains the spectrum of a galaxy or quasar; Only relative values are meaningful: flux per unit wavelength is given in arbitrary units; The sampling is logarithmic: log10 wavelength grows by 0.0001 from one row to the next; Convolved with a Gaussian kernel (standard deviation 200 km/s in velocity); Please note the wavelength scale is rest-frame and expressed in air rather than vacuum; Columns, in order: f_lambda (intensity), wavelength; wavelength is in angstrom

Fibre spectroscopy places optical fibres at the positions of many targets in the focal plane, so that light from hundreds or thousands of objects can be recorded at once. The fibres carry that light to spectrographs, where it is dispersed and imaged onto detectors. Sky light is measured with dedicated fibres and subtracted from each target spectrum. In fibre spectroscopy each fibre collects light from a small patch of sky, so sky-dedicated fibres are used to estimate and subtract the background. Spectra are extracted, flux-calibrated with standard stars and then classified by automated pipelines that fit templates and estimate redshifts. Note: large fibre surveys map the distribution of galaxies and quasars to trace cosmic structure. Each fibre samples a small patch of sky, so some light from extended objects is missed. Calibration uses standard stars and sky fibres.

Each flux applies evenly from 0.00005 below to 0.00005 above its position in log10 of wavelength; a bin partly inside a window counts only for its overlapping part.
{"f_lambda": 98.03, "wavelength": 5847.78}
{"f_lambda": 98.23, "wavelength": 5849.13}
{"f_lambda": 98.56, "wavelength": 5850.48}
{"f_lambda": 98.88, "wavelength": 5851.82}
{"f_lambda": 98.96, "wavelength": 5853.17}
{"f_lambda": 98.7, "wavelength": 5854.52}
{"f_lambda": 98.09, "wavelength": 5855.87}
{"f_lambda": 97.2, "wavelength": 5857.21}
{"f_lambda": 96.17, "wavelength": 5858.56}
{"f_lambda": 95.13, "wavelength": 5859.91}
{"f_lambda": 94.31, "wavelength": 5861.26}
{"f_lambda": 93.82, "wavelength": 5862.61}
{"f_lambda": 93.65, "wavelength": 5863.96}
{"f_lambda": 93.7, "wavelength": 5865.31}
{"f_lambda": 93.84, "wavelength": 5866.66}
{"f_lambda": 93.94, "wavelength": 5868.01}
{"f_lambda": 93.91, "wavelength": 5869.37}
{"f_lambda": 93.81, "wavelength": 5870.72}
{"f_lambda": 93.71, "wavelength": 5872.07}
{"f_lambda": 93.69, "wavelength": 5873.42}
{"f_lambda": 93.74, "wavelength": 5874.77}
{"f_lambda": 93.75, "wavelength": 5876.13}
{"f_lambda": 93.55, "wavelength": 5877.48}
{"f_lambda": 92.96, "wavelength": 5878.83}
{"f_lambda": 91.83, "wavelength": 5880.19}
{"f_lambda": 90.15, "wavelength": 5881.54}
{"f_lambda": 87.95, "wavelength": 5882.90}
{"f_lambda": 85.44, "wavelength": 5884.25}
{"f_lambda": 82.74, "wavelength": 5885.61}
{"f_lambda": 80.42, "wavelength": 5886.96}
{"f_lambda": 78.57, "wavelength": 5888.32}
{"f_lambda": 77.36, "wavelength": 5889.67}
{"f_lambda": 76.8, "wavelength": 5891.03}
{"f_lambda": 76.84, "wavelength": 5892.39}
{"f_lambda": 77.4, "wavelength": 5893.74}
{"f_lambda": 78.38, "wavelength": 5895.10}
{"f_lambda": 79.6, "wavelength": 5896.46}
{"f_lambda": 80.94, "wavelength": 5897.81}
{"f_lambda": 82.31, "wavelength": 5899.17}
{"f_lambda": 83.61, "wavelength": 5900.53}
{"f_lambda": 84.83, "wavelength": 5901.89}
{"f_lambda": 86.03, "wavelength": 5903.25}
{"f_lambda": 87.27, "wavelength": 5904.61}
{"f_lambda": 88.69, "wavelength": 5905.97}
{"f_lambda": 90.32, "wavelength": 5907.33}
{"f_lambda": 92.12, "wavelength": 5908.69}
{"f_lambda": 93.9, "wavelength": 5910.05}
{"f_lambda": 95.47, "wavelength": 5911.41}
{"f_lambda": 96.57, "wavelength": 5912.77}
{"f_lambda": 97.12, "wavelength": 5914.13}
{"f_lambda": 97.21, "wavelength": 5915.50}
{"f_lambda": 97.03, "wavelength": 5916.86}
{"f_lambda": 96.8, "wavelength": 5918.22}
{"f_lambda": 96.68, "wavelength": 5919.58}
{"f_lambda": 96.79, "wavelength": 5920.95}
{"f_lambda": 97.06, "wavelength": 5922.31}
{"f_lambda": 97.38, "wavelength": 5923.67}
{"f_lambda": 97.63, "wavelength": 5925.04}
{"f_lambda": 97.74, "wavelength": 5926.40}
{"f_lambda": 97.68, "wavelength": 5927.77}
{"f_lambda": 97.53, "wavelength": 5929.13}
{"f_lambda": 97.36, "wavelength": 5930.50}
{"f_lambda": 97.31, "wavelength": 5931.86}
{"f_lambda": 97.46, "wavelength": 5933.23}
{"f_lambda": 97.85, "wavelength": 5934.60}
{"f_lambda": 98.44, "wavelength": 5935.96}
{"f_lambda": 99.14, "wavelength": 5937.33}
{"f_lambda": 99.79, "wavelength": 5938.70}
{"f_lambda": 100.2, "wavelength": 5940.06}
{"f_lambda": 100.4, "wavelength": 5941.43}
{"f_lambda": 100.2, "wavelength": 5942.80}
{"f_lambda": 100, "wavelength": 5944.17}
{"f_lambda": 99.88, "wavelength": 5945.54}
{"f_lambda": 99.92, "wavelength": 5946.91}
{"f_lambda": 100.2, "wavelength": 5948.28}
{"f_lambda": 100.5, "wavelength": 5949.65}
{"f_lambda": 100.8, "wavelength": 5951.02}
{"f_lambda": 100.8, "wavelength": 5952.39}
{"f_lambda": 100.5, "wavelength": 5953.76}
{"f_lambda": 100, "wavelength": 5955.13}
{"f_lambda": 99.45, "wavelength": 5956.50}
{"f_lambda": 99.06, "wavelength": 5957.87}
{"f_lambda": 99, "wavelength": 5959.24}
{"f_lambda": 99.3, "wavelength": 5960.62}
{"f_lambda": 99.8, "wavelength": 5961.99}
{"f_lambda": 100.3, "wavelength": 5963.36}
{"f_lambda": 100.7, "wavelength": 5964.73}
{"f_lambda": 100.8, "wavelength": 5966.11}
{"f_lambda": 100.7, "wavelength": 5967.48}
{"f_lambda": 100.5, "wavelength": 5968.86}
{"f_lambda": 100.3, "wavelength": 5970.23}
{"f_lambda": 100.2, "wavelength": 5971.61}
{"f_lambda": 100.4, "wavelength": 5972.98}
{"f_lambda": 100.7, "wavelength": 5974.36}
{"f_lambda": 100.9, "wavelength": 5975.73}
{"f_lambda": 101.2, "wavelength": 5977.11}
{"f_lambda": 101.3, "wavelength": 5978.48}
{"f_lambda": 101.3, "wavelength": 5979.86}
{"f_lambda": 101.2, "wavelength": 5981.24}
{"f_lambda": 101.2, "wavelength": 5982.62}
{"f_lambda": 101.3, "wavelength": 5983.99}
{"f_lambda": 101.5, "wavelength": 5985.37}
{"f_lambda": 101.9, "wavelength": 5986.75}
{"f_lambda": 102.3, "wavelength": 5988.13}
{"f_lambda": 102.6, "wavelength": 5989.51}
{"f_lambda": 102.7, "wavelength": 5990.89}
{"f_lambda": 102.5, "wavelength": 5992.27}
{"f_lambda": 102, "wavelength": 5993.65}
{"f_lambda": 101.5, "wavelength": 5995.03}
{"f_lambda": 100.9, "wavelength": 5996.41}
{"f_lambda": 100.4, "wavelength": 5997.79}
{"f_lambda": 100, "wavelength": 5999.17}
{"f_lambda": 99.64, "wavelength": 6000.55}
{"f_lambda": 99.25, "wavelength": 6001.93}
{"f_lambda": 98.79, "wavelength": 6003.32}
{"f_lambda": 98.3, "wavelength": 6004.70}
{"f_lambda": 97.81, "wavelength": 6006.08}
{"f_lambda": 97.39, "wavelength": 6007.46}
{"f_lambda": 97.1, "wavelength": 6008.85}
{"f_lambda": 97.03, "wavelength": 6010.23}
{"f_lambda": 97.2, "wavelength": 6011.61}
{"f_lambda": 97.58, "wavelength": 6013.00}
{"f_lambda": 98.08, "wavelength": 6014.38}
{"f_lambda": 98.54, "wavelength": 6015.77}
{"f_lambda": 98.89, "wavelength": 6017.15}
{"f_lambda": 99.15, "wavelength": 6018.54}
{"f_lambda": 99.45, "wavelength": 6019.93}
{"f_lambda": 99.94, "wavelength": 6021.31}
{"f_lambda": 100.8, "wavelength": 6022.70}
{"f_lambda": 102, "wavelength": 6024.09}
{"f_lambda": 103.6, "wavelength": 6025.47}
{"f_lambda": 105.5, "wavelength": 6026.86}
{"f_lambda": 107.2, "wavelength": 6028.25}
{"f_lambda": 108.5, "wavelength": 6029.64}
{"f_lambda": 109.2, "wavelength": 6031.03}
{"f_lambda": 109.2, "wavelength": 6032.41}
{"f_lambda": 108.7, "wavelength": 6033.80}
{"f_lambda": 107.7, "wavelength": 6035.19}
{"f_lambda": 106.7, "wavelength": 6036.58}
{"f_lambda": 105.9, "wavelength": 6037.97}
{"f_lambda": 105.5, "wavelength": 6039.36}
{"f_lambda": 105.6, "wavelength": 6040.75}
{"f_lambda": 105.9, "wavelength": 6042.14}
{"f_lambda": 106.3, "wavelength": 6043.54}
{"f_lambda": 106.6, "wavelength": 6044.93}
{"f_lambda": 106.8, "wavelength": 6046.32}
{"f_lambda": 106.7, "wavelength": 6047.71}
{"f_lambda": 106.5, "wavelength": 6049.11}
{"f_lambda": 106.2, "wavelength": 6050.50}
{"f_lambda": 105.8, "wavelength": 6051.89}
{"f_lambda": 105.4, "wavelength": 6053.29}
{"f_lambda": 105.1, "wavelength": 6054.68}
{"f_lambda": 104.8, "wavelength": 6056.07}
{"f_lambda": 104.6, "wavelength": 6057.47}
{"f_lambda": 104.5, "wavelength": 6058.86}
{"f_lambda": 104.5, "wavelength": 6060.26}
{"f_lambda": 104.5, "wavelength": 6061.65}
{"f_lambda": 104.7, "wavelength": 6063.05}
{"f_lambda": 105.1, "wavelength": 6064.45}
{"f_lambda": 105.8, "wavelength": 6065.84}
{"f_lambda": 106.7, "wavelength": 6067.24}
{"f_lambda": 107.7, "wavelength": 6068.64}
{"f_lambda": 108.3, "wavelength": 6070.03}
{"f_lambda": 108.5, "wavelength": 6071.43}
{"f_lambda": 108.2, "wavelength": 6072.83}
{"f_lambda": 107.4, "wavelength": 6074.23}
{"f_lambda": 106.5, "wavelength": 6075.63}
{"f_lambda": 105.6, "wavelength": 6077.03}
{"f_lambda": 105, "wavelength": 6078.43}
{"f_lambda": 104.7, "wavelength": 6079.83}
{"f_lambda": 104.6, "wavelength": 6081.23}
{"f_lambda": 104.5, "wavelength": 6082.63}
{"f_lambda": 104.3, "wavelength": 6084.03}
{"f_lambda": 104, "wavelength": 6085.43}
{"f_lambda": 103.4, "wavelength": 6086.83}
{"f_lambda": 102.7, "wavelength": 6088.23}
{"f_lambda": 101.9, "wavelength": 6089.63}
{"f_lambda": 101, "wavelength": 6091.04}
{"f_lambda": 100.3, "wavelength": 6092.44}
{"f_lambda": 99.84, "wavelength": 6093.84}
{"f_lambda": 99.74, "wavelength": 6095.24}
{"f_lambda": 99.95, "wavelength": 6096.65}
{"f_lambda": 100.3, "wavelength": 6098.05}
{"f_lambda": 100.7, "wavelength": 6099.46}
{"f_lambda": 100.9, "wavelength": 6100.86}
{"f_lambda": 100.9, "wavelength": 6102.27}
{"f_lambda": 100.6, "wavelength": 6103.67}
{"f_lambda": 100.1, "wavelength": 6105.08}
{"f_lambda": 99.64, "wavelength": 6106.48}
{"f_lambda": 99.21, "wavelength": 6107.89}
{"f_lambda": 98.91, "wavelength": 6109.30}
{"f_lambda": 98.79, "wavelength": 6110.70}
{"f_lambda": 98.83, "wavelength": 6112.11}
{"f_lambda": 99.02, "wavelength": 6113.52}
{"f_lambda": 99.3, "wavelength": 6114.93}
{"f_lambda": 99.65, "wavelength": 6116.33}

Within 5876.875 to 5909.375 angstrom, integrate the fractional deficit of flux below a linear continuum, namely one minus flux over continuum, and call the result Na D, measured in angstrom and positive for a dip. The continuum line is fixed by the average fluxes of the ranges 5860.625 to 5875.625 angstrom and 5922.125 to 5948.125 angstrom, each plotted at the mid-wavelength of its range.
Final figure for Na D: 3.80 angstrom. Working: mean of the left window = 93.8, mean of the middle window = 84.4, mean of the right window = 98.6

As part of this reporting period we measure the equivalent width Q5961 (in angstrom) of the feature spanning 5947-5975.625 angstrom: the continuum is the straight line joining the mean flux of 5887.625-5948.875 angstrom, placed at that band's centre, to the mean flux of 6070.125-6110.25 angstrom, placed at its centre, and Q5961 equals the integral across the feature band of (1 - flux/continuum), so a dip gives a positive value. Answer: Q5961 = -1.6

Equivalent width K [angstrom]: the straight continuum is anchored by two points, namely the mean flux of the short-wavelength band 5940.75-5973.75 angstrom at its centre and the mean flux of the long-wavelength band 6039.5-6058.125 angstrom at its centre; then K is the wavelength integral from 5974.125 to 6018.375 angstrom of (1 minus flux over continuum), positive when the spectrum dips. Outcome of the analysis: 1.1 angstrom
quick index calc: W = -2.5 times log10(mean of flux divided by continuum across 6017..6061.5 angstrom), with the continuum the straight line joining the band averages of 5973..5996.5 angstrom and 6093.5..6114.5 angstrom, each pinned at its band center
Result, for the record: -0.047 mag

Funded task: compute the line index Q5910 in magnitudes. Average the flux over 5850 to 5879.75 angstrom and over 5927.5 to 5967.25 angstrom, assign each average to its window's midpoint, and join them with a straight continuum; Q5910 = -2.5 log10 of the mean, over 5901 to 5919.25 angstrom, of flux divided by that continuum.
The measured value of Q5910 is 0.06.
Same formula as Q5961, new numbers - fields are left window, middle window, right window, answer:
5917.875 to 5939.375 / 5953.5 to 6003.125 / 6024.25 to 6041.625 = 0.62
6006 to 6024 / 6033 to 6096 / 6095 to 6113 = -3.79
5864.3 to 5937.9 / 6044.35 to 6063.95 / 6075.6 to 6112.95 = -1.19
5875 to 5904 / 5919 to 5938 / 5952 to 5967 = -0.95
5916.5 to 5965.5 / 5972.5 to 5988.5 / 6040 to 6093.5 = -0.06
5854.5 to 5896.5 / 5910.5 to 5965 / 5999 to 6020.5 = -2.97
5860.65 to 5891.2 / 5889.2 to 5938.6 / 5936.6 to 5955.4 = 2.18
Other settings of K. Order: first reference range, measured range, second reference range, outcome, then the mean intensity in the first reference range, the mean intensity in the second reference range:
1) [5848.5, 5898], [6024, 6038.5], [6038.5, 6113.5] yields -0.9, 90.3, 104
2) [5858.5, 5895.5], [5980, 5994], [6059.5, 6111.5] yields -0.8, 88.8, 103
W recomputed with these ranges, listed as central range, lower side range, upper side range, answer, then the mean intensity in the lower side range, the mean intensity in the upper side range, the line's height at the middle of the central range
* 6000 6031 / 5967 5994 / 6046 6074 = 0.033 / 101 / 106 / 103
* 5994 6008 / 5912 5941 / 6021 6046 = 0.042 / 97.7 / 106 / 103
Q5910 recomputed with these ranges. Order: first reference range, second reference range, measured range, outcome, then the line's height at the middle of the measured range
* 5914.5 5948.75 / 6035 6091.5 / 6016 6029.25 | 0.015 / 103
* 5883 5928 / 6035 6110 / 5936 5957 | -0.087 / 92.4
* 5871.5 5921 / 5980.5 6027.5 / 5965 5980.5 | -0.044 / 96.7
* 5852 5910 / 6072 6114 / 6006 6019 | -0.008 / 97.1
